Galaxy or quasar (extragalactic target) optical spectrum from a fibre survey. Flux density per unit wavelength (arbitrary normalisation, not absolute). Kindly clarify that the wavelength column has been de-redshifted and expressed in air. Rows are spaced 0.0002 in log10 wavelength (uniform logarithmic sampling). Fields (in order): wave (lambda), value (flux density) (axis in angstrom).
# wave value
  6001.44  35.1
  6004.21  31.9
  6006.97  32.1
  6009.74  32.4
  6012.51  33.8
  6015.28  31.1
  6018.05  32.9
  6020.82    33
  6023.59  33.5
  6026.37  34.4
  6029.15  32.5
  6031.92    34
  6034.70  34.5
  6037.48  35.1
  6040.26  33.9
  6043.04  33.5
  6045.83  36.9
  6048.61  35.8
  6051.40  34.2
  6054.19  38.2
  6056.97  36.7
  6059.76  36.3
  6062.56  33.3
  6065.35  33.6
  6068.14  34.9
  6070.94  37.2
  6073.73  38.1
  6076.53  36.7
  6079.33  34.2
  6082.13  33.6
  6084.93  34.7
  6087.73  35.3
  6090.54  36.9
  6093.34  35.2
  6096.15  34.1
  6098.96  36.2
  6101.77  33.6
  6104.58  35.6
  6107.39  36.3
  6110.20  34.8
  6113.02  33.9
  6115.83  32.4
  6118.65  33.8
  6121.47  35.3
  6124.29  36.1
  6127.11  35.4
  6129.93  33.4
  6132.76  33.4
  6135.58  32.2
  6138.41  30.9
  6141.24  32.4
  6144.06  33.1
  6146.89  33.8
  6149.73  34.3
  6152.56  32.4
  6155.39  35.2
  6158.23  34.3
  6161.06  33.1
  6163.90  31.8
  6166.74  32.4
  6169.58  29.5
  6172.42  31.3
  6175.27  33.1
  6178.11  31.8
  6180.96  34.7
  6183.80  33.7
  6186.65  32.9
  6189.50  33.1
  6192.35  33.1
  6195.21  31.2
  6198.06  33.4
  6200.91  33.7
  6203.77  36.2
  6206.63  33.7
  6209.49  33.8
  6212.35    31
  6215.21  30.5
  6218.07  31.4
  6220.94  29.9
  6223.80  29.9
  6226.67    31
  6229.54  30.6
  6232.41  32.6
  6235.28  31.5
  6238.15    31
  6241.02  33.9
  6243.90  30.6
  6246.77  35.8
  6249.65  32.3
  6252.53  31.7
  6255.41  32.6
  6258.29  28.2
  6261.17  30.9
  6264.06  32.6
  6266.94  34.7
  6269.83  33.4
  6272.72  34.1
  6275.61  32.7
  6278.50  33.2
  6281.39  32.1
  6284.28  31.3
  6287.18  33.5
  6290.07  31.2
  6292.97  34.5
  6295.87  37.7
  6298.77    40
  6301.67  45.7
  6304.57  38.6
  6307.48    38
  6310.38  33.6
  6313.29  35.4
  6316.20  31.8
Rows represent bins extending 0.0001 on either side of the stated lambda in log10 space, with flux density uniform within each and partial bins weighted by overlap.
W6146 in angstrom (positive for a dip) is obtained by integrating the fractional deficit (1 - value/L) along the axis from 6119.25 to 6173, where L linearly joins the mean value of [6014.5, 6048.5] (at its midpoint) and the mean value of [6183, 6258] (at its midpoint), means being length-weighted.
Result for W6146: -0.5 angstrom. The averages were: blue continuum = 33.9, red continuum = 32.3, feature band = 33.2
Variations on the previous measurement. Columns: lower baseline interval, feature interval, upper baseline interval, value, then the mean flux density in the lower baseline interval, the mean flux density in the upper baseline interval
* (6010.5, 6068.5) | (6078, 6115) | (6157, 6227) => -1.40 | 34.4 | 32.4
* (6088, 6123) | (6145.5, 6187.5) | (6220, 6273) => 0.80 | 34.9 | 31.9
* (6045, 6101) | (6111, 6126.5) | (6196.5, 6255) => 0.08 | 35.6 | 32.2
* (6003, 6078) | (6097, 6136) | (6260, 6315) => 0.11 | 34.5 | 34.9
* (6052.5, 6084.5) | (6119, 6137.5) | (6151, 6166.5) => -0.04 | 35.7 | 33.3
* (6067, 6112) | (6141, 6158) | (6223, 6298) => 0.38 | 35.4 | 32.5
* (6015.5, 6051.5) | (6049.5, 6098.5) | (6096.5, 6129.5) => -1.51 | 34.1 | 34.8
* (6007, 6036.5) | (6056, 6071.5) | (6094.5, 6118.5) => -0.61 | 33.2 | 34.6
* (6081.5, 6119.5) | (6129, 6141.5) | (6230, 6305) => 0.76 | 34.8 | 33.6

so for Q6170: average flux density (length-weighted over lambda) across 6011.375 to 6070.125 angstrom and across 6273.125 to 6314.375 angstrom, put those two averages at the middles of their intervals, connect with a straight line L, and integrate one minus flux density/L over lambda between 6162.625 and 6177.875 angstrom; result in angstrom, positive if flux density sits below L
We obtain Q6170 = 1.46 angstrom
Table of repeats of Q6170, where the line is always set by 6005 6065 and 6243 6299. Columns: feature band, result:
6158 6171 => 0.59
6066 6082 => -0.90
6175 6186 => 0.05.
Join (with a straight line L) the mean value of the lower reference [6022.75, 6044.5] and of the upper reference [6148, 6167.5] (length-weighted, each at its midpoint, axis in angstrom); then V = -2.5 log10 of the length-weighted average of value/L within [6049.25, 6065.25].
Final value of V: -0.05 mag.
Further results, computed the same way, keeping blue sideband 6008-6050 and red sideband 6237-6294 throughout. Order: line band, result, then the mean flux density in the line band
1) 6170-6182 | 0.02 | 32.4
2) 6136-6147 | 0.03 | 32.4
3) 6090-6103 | -0.05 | 35.1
